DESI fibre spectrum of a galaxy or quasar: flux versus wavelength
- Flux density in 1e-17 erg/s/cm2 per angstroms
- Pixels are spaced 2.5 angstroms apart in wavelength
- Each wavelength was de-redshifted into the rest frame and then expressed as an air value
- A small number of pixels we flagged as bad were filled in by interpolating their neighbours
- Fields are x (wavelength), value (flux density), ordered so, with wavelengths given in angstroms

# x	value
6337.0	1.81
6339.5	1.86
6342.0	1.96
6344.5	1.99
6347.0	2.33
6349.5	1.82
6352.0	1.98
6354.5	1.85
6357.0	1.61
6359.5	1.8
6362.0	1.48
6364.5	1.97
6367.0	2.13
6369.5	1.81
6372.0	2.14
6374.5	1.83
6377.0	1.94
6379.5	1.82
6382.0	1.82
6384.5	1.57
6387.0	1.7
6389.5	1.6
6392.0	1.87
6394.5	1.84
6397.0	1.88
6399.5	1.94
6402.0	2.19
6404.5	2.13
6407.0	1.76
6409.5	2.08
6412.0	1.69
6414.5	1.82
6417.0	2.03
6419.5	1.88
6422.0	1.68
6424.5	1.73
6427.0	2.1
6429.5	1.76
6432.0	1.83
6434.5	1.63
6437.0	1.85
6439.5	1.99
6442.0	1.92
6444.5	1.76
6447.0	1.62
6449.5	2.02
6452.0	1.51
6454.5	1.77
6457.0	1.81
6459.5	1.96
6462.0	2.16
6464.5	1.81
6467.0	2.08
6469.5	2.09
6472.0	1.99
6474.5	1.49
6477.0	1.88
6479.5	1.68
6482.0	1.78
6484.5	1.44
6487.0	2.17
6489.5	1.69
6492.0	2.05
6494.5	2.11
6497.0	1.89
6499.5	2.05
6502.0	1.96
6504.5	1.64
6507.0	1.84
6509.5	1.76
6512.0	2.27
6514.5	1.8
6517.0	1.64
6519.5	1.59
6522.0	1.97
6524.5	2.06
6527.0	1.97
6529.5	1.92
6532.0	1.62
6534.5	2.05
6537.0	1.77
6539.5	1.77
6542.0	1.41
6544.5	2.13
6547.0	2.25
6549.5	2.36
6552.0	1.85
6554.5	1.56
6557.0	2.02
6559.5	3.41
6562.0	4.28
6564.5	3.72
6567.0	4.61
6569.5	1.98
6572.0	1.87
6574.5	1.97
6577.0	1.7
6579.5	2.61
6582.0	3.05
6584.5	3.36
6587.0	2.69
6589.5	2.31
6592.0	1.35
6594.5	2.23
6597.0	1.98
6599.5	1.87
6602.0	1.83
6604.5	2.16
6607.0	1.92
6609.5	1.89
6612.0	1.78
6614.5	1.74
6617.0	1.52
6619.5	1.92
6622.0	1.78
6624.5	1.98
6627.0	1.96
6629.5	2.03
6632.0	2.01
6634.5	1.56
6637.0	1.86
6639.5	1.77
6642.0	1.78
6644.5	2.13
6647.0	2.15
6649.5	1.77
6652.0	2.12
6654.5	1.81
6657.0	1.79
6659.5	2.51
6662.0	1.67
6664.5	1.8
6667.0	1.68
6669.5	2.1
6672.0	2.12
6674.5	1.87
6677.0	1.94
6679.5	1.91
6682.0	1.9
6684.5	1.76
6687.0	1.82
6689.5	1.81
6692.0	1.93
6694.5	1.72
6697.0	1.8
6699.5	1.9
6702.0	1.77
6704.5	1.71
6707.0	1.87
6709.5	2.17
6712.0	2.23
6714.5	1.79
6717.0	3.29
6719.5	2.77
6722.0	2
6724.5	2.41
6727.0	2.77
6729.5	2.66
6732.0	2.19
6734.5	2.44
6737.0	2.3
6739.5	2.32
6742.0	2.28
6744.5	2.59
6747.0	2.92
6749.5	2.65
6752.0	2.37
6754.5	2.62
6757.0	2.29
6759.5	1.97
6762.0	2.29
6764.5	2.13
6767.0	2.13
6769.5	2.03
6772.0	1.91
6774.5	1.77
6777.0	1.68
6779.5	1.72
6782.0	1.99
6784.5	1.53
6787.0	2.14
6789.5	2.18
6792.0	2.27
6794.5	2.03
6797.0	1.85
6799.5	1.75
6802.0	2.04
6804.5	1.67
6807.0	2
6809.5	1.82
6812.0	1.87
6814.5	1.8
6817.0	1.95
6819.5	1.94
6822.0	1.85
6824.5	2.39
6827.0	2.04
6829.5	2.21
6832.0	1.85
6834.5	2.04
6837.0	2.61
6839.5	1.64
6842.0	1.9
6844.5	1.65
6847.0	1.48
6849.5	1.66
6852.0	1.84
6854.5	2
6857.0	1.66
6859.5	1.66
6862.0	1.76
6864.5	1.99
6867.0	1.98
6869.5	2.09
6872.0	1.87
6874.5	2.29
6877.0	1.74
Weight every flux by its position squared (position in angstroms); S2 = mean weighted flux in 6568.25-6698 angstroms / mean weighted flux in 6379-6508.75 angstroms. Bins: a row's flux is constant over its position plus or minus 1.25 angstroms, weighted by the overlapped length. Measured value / 1.1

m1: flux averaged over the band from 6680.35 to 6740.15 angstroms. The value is 2.14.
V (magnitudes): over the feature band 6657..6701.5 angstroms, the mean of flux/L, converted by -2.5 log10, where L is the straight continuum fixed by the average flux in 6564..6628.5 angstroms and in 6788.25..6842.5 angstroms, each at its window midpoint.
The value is 0.13 mag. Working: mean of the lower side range 2.2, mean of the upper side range 1.99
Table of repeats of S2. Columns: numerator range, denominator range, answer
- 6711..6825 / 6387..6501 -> 1.28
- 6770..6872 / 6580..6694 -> 1.02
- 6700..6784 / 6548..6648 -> 1.05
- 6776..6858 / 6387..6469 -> 1.15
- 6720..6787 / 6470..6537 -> 1.29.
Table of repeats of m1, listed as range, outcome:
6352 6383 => 1.86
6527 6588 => 2.4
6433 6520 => 1.85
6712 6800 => 2.23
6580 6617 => 2.14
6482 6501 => 1.91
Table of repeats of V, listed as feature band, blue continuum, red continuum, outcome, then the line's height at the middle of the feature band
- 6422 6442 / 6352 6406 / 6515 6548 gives 0.01 mag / 1.85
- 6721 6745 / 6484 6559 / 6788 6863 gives -0.24 mag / 1.91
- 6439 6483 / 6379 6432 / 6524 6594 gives 0.10 mag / 2.03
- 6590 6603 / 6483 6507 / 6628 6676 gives 0.02 mag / 1.91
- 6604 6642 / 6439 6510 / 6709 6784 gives 0.13 mag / 2.09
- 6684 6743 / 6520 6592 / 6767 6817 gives -0.06 mag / 2.05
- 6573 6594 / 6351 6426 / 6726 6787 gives -0.16 mag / 2.05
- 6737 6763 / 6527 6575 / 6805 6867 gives -0.19 mag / 2.03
